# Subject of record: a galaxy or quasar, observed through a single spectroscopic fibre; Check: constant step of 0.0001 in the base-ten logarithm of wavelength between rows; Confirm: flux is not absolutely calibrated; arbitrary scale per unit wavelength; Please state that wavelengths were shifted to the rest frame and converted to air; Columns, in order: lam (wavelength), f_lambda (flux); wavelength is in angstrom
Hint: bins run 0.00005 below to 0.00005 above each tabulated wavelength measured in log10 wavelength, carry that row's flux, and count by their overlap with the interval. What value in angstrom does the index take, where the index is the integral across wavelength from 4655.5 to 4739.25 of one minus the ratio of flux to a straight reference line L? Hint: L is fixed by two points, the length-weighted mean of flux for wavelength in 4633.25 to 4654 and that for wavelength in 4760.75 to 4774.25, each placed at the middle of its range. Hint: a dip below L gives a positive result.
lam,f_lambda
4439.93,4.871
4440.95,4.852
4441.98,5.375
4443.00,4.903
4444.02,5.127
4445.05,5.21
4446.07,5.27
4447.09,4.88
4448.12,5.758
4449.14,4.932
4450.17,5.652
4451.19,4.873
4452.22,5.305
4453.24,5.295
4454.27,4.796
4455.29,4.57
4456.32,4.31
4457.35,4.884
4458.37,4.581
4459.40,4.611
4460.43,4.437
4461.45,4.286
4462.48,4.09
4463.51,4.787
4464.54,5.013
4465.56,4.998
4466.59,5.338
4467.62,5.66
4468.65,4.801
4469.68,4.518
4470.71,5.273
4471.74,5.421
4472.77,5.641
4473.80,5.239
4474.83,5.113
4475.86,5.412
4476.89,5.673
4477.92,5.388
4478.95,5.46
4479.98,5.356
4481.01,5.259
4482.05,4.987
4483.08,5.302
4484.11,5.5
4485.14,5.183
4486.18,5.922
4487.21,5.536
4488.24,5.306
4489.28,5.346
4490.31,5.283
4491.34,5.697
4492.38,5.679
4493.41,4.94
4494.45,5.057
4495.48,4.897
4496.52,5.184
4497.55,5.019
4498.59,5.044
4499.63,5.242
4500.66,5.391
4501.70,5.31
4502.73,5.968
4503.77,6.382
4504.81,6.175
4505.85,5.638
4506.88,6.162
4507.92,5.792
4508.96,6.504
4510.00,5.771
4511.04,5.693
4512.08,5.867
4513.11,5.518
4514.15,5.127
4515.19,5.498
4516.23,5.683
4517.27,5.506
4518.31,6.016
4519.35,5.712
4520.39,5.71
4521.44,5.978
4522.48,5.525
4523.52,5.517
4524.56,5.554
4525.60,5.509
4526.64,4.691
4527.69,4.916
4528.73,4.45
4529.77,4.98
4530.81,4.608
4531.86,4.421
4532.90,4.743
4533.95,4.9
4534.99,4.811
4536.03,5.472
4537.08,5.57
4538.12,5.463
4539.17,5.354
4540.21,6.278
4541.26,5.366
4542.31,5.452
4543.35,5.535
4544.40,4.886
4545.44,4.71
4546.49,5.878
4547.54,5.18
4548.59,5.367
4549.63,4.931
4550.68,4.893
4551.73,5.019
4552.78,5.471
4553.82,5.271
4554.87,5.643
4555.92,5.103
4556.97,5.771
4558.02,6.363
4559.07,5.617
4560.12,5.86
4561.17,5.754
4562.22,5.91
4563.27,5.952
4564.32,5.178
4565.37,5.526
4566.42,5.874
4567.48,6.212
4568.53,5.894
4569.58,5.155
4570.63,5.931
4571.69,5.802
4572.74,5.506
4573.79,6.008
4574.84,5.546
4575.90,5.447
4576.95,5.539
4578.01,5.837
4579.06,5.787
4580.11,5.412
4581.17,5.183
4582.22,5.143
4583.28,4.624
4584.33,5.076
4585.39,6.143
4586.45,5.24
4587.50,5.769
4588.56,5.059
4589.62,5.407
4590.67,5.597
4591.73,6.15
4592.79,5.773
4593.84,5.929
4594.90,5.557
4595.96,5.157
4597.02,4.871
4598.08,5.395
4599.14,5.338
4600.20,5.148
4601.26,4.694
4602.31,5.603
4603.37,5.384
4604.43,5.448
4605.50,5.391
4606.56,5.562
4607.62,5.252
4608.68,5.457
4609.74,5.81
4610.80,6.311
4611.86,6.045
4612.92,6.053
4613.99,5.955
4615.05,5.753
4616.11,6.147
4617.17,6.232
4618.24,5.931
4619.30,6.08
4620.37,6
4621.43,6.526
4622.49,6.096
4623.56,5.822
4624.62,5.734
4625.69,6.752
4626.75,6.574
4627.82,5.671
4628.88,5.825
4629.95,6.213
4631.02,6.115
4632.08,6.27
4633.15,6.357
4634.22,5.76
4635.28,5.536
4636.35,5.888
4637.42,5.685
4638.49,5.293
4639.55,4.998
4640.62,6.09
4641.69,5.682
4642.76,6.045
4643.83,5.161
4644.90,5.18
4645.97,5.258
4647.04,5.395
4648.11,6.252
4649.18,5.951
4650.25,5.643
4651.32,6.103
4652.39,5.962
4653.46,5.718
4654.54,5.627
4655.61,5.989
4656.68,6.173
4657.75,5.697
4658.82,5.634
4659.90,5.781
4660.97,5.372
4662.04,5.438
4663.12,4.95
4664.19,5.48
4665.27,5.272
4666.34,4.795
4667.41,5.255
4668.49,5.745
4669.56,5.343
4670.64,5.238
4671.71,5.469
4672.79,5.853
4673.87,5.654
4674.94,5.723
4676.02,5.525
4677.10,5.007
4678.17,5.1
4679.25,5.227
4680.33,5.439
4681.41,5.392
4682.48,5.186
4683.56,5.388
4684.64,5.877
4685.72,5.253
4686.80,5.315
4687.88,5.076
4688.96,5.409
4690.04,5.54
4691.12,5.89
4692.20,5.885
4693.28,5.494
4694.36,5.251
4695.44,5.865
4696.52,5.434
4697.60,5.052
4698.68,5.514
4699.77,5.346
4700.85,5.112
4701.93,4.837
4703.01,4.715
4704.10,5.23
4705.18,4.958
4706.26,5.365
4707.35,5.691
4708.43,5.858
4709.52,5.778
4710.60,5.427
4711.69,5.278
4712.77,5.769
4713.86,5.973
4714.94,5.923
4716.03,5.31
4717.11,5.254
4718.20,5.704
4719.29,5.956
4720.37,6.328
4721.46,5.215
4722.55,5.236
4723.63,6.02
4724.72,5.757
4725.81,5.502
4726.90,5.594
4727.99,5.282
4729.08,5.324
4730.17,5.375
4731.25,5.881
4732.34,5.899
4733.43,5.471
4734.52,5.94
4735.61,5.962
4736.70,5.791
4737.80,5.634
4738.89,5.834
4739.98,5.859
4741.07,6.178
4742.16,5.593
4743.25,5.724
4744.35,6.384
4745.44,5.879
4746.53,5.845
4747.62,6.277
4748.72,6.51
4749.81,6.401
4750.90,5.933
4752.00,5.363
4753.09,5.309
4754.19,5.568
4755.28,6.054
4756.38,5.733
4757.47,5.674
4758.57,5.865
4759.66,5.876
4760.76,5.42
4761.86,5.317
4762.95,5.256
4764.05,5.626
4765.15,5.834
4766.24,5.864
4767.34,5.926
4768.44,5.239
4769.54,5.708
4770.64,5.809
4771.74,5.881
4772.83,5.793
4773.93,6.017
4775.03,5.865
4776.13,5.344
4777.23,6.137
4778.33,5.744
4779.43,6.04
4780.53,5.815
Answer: 2.5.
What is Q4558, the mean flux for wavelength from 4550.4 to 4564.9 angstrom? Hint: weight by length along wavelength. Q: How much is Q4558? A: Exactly 5.57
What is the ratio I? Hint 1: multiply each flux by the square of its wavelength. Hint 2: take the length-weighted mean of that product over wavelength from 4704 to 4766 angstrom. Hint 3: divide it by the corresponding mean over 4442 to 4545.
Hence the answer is 1.2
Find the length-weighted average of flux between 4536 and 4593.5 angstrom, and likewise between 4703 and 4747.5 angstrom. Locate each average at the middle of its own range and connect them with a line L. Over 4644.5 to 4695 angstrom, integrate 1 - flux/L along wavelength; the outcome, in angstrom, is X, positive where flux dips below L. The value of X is 0.9 angstrom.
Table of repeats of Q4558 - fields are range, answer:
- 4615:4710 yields 5.62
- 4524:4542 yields 5.13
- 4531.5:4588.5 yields 5.46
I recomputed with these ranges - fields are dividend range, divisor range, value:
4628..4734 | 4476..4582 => 1.09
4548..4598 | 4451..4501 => 1.13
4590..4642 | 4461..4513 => 1.14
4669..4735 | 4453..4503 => 1.18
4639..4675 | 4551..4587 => 1.04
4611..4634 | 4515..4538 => 1.21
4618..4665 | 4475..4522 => 1.12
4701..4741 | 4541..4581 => 1.08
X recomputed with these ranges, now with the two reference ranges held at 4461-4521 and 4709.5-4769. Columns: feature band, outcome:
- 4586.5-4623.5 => -0.78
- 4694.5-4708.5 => 0.96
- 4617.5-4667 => -1.58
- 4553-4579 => -0.92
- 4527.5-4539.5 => 1.08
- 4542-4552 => 0.53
